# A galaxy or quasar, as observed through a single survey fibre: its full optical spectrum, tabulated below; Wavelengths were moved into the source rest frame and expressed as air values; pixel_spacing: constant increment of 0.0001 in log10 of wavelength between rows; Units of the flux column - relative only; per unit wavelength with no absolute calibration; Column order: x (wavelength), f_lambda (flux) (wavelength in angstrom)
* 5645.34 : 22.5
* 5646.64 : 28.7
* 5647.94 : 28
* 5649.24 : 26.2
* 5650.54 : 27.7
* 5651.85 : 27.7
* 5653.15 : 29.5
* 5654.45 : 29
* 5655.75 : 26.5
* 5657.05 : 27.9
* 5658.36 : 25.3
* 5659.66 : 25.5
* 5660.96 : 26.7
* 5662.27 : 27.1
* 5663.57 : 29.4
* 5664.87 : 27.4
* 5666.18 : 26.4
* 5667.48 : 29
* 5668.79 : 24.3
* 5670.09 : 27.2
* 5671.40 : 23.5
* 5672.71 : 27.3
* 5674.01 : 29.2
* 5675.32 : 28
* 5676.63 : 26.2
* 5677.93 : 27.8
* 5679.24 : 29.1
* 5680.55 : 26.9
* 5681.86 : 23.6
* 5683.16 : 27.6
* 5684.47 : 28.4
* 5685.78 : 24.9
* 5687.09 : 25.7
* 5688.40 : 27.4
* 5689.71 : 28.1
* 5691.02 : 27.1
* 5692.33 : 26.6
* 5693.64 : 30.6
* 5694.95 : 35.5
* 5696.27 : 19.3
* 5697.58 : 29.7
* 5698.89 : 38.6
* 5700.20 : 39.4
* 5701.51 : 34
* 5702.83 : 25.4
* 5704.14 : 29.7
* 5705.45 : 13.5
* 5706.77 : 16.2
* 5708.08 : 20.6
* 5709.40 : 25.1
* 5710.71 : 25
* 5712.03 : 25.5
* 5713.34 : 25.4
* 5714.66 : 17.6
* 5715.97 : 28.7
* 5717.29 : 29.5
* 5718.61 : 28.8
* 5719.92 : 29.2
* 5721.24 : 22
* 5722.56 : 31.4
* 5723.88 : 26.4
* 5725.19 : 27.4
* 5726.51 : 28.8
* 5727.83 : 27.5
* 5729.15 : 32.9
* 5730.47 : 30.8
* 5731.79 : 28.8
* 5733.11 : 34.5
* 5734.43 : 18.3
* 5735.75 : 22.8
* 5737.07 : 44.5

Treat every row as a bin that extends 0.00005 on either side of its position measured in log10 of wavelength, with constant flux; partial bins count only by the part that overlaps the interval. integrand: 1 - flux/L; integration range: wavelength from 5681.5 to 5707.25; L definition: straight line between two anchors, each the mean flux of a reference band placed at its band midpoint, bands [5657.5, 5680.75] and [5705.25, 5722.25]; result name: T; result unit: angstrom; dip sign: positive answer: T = -2.39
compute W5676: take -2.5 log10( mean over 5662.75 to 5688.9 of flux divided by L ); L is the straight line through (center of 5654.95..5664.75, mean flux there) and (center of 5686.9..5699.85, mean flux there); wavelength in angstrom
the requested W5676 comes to 0.04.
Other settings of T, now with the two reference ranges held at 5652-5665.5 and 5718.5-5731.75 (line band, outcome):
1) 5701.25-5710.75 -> 1.7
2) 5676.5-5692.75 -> 0.6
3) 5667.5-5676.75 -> 0.3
